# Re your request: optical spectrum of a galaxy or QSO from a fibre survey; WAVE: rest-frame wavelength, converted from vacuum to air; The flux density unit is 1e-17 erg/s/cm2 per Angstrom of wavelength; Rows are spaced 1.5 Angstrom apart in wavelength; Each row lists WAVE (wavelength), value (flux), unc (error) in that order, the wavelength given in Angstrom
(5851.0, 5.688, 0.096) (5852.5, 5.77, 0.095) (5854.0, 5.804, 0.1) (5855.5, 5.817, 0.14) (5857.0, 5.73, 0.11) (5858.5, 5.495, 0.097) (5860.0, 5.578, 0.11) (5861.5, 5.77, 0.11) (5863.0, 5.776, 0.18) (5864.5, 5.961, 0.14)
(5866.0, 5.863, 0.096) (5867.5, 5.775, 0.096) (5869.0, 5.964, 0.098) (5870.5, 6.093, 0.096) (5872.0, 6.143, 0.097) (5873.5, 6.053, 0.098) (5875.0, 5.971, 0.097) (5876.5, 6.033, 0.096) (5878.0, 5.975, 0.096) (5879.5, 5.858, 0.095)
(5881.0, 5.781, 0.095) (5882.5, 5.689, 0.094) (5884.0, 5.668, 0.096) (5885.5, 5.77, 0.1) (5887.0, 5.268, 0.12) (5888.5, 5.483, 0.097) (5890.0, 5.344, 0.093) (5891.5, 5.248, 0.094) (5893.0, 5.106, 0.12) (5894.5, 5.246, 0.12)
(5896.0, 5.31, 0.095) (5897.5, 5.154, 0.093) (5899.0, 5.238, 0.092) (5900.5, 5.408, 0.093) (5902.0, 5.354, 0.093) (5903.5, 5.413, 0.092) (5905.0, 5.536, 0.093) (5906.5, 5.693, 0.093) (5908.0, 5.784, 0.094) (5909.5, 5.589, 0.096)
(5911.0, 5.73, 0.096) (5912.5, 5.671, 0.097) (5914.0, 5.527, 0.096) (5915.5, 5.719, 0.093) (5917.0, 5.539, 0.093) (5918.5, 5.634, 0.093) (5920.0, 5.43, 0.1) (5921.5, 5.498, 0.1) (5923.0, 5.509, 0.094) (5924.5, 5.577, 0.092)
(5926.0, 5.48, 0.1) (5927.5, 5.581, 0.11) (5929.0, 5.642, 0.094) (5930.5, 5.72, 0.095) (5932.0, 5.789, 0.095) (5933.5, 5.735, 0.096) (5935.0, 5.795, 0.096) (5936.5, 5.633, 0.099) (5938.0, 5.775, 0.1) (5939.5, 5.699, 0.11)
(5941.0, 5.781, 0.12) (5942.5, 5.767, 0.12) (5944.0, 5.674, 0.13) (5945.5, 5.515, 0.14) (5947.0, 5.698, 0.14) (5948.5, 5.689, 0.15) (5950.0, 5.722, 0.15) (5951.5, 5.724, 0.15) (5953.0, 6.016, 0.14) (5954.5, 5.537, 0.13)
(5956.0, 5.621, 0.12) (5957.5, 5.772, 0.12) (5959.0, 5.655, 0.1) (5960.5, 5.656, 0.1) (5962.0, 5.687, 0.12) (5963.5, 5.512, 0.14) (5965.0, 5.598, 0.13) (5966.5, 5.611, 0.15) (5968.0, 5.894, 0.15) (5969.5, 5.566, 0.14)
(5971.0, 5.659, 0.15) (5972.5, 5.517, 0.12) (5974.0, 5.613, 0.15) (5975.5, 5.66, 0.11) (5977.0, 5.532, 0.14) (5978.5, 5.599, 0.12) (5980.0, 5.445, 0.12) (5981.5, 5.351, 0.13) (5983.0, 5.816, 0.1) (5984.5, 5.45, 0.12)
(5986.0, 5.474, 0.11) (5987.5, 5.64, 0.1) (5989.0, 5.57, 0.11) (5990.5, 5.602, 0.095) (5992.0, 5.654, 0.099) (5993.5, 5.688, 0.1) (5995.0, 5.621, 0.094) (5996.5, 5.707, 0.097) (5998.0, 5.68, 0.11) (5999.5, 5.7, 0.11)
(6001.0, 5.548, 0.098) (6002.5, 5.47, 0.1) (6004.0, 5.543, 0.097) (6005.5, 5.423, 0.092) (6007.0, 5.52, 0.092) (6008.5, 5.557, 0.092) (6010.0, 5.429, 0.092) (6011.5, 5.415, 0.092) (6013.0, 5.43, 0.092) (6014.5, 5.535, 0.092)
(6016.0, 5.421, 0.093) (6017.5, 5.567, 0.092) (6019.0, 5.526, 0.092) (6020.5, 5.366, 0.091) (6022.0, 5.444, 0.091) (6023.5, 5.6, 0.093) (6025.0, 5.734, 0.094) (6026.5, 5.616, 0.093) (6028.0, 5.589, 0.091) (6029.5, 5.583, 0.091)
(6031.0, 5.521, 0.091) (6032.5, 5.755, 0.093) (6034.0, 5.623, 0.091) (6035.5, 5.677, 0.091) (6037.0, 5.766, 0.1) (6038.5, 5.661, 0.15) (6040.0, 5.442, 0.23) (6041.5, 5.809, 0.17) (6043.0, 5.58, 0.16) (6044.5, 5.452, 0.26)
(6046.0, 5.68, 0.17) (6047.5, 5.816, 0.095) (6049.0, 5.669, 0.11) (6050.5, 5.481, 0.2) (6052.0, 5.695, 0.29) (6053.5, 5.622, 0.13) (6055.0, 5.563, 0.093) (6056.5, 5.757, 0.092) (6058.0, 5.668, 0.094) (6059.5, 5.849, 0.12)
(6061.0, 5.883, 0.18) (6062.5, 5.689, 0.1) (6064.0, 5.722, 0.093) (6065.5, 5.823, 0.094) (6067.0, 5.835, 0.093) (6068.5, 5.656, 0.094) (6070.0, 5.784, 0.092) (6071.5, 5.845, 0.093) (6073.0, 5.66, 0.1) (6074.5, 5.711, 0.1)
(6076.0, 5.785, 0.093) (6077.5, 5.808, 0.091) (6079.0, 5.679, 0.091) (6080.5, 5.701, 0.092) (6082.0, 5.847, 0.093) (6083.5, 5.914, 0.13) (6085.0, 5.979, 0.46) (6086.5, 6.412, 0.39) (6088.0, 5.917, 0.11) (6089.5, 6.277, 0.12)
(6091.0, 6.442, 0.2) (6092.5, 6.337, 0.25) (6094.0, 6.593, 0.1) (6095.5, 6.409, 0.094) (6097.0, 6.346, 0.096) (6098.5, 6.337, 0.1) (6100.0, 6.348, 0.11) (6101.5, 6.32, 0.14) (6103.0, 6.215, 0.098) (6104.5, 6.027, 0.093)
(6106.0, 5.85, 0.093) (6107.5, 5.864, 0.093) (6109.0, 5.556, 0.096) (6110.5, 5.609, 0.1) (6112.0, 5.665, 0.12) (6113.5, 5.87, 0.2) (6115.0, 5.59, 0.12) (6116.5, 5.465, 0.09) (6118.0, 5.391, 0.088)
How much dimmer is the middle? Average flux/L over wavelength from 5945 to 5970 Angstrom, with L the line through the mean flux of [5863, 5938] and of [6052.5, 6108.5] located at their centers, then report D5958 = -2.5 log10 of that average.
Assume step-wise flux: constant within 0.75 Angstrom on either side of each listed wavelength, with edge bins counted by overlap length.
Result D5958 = 0.01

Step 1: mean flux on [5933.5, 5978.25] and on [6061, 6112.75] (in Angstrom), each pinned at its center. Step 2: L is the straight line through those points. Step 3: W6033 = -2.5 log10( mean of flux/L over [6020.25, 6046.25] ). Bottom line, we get 0.05 mag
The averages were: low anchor 5.68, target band 5.61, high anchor 5.97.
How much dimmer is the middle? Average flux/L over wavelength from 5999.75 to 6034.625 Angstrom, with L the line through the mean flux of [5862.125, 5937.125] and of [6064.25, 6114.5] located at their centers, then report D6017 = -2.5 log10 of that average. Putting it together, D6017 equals 0.06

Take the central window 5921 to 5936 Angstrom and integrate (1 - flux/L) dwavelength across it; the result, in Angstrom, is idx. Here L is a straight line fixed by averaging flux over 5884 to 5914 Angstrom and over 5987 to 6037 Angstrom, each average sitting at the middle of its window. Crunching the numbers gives -0.43 Angstrom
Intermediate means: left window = 5.45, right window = 5.57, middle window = 5.63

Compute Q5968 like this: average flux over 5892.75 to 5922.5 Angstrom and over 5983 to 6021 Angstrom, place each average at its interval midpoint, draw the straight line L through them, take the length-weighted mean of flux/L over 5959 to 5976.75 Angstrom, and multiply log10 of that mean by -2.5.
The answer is -0.02 mag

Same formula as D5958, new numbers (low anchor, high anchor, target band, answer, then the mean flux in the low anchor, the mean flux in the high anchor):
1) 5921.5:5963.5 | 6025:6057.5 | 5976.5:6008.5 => 0.02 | 5.68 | 5.64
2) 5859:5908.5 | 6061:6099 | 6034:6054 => 0.05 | 5.64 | 5.98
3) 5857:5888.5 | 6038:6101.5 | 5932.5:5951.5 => 0.02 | 5.81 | 5.87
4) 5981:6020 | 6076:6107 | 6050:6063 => 0.04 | 5.55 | 6.13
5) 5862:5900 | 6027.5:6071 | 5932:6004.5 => 0.01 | 5.67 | 5.68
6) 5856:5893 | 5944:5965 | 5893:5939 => 0.03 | 5.75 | 5.67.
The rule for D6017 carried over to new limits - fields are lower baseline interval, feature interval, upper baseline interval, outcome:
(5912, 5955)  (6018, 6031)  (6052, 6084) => 0.03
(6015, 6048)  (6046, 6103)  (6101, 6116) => -0.03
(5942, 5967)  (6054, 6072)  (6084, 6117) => 0.04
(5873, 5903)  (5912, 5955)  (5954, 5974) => -0.01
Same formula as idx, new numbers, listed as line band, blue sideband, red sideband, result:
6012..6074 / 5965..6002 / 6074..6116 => 1.93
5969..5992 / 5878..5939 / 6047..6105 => 0.60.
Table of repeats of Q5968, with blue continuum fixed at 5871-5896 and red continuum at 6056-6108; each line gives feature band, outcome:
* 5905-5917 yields 0.01 mag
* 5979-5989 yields 0.06 mag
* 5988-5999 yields 0.04 mag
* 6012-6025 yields 0.07 mag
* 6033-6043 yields 0.05 mag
